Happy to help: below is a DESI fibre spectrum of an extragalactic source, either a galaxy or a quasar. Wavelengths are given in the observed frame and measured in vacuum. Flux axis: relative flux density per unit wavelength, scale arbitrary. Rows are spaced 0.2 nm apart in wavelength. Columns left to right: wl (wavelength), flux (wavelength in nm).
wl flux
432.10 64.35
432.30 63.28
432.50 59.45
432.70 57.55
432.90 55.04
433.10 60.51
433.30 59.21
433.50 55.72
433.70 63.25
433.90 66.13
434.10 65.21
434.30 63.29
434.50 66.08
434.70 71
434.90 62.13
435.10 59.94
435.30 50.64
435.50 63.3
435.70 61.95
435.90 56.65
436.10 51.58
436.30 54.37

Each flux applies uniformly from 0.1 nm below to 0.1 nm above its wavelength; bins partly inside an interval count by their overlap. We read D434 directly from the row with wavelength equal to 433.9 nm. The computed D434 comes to 66.13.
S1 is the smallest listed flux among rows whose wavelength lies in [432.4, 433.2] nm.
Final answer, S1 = 55.04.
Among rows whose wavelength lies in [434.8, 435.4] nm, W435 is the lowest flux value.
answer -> 50.64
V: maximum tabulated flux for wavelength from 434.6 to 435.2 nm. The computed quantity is 71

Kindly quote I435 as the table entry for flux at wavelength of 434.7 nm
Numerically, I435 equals 71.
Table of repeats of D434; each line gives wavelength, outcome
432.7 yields 57.55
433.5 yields 55.72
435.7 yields 61.95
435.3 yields 50.64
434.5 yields 66.08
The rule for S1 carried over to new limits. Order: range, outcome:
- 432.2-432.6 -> 59.45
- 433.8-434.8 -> 63.29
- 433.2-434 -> 55.72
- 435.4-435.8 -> 61.95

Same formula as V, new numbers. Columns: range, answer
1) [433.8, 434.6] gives 66.13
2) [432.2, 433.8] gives 63.28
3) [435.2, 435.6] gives 63.3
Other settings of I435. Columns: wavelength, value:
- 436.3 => 54.37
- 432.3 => 63.28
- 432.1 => 64.35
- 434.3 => 63.29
